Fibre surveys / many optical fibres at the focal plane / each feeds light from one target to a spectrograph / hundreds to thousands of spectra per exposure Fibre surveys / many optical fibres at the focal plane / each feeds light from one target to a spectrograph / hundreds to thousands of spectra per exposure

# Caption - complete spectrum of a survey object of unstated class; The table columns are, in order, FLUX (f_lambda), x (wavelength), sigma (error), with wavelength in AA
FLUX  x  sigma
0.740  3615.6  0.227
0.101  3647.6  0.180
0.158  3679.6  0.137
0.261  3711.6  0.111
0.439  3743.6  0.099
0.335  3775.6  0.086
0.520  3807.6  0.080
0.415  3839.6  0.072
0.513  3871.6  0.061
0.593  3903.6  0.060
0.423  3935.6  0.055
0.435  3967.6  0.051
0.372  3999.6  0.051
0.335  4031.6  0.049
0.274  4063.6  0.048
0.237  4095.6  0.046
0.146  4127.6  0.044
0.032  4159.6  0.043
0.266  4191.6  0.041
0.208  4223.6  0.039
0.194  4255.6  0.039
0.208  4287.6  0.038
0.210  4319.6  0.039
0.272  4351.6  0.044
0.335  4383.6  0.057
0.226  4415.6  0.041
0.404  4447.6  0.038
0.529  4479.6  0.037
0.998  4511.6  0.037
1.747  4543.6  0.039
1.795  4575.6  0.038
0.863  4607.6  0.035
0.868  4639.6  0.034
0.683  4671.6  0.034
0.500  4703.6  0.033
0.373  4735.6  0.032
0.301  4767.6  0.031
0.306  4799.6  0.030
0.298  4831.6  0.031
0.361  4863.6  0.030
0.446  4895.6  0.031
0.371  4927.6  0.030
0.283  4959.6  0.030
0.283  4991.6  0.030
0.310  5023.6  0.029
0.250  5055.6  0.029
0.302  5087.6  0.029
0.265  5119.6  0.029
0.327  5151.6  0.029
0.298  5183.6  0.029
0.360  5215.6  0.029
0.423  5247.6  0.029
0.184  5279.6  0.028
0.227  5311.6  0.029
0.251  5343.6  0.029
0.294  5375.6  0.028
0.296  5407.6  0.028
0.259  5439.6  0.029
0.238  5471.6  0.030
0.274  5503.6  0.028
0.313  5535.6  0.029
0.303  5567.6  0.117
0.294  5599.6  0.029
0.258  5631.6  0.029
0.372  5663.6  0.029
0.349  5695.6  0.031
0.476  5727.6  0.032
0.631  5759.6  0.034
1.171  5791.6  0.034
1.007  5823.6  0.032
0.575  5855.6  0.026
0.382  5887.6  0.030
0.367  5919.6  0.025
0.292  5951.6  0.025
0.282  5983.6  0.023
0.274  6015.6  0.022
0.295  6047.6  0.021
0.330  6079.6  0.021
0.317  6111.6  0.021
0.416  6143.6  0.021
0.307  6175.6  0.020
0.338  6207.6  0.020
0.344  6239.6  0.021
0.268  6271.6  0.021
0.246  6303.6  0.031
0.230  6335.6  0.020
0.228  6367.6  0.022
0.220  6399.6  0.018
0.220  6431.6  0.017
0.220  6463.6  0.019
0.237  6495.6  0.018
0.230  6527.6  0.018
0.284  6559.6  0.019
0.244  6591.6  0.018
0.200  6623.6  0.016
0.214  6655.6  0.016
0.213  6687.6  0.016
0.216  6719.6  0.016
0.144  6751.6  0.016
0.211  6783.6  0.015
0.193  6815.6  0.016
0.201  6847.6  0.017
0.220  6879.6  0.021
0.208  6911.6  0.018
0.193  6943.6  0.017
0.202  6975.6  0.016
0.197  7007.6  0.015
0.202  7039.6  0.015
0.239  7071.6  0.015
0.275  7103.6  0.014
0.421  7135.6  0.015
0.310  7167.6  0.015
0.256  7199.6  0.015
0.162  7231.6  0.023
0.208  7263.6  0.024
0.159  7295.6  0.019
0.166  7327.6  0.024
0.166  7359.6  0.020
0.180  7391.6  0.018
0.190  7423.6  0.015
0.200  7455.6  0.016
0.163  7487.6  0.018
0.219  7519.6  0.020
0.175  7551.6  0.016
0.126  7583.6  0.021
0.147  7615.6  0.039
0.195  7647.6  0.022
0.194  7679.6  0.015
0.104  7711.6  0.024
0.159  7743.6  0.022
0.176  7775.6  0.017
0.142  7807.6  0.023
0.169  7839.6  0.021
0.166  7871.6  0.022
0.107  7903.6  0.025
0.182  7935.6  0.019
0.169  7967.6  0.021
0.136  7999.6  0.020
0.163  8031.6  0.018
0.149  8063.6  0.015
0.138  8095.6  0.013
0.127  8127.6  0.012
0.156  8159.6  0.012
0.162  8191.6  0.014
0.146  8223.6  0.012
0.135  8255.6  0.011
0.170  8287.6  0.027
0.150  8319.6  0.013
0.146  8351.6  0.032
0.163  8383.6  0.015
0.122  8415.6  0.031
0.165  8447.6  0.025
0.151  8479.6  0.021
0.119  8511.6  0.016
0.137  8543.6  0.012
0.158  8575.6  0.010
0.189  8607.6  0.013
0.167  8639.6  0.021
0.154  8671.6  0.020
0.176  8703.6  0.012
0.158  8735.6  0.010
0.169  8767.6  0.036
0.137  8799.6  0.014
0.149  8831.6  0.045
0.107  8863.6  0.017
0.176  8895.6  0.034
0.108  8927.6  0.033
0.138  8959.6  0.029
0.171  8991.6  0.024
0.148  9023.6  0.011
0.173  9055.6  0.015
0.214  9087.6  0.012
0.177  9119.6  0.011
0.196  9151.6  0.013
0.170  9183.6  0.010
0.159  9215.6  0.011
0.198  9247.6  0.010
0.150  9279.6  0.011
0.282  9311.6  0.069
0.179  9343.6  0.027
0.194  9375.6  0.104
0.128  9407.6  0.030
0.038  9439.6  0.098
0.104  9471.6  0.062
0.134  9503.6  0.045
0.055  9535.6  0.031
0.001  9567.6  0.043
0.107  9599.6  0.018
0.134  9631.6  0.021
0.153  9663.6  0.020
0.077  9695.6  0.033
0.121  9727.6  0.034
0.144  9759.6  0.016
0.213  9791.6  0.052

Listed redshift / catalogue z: 2.75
